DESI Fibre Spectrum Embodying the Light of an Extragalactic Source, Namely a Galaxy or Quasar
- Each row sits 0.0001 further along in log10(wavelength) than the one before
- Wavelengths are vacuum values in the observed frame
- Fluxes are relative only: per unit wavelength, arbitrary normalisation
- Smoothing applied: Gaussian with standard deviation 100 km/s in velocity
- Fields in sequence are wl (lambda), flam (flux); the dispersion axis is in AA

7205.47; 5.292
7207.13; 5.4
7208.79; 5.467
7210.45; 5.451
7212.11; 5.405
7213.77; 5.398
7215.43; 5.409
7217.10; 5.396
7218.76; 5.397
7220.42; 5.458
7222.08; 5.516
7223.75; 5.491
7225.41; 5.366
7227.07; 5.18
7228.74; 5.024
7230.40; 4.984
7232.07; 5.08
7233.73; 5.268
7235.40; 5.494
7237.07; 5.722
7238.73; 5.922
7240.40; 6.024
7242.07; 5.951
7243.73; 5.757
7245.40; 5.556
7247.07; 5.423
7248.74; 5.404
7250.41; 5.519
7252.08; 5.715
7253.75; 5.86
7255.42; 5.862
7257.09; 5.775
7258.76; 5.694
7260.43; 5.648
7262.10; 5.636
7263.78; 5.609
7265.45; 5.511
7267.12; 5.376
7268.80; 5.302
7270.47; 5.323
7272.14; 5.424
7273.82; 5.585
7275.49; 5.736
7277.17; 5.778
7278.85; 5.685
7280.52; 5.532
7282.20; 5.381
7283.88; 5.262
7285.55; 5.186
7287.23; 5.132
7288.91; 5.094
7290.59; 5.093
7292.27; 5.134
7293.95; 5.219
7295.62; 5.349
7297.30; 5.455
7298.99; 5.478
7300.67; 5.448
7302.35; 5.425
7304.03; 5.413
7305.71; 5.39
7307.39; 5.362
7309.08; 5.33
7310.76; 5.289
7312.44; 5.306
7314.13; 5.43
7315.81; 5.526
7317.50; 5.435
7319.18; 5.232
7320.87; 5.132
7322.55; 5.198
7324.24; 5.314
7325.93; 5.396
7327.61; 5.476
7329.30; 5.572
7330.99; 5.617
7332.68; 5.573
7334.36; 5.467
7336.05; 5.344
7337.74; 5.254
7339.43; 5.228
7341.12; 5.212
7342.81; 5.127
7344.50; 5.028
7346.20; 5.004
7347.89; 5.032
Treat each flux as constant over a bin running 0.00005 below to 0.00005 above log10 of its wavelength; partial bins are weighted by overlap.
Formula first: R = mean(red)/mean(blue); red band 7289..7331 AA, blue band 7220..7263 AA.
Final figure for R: 0.96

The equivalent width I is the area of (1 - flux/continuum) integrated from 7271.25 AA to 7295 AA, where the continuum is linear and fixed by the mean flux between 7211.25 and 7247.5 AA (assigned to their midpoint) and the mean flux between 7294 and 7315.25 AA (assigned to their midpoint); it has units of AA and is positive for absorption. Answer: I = 0.16 AA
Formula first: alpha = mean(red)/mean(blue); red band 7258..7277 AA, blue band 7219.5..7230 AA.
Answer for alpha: 1.04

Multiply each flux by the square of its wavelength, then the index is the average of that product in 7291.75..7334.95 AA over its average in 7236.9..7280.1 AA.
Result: 1.0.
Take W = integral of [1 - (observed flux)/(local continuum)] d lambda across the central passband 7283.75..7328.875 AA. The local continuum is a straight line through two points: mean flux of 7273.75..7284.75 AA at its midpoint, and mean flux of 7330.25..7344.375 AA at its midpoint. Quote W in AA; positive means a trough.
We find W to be 1.2 AA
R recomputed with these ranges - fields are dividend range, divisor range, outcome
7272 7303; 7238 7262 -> 0.94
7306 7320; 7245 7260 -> 0.95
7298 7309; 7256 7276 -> 0.97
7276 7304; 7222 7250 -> 0.98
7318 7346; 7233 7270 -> 0.94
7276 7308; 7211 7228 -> 0.99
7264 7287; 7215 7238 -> 1.02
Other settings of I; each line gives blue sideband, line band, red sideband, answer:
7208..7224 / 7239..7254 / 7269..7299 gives -0.79 AA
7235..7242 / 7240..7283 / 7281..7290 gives -0.69 AA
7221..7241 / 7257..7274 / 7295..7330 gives -0.39 AA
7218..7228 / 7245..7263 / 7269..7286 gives -0.65 AA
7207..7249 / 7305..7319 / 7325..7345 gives 0.02 AA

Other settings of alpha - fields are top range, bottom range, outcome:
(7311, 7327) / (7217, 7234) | 1.01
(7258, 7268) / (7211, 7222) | 1.03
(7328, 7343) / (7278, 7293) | 1.02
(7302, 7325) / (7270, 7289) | 0.98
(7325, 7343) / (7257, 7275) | 0.98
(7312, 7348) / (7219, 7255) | 0.96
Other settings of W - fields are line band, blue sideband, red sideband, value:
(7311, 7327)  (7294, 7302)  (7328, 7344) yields 0.2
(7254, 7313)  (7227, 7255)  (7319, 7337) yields 0.3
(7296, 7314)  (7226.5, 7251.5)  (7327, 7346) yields 0.0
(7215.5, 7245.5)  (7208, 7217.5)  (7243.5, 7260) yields 0.3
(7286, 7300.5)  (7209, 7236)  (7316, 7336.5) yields 0.3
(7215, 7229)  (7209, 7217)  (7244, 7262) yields 0.2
